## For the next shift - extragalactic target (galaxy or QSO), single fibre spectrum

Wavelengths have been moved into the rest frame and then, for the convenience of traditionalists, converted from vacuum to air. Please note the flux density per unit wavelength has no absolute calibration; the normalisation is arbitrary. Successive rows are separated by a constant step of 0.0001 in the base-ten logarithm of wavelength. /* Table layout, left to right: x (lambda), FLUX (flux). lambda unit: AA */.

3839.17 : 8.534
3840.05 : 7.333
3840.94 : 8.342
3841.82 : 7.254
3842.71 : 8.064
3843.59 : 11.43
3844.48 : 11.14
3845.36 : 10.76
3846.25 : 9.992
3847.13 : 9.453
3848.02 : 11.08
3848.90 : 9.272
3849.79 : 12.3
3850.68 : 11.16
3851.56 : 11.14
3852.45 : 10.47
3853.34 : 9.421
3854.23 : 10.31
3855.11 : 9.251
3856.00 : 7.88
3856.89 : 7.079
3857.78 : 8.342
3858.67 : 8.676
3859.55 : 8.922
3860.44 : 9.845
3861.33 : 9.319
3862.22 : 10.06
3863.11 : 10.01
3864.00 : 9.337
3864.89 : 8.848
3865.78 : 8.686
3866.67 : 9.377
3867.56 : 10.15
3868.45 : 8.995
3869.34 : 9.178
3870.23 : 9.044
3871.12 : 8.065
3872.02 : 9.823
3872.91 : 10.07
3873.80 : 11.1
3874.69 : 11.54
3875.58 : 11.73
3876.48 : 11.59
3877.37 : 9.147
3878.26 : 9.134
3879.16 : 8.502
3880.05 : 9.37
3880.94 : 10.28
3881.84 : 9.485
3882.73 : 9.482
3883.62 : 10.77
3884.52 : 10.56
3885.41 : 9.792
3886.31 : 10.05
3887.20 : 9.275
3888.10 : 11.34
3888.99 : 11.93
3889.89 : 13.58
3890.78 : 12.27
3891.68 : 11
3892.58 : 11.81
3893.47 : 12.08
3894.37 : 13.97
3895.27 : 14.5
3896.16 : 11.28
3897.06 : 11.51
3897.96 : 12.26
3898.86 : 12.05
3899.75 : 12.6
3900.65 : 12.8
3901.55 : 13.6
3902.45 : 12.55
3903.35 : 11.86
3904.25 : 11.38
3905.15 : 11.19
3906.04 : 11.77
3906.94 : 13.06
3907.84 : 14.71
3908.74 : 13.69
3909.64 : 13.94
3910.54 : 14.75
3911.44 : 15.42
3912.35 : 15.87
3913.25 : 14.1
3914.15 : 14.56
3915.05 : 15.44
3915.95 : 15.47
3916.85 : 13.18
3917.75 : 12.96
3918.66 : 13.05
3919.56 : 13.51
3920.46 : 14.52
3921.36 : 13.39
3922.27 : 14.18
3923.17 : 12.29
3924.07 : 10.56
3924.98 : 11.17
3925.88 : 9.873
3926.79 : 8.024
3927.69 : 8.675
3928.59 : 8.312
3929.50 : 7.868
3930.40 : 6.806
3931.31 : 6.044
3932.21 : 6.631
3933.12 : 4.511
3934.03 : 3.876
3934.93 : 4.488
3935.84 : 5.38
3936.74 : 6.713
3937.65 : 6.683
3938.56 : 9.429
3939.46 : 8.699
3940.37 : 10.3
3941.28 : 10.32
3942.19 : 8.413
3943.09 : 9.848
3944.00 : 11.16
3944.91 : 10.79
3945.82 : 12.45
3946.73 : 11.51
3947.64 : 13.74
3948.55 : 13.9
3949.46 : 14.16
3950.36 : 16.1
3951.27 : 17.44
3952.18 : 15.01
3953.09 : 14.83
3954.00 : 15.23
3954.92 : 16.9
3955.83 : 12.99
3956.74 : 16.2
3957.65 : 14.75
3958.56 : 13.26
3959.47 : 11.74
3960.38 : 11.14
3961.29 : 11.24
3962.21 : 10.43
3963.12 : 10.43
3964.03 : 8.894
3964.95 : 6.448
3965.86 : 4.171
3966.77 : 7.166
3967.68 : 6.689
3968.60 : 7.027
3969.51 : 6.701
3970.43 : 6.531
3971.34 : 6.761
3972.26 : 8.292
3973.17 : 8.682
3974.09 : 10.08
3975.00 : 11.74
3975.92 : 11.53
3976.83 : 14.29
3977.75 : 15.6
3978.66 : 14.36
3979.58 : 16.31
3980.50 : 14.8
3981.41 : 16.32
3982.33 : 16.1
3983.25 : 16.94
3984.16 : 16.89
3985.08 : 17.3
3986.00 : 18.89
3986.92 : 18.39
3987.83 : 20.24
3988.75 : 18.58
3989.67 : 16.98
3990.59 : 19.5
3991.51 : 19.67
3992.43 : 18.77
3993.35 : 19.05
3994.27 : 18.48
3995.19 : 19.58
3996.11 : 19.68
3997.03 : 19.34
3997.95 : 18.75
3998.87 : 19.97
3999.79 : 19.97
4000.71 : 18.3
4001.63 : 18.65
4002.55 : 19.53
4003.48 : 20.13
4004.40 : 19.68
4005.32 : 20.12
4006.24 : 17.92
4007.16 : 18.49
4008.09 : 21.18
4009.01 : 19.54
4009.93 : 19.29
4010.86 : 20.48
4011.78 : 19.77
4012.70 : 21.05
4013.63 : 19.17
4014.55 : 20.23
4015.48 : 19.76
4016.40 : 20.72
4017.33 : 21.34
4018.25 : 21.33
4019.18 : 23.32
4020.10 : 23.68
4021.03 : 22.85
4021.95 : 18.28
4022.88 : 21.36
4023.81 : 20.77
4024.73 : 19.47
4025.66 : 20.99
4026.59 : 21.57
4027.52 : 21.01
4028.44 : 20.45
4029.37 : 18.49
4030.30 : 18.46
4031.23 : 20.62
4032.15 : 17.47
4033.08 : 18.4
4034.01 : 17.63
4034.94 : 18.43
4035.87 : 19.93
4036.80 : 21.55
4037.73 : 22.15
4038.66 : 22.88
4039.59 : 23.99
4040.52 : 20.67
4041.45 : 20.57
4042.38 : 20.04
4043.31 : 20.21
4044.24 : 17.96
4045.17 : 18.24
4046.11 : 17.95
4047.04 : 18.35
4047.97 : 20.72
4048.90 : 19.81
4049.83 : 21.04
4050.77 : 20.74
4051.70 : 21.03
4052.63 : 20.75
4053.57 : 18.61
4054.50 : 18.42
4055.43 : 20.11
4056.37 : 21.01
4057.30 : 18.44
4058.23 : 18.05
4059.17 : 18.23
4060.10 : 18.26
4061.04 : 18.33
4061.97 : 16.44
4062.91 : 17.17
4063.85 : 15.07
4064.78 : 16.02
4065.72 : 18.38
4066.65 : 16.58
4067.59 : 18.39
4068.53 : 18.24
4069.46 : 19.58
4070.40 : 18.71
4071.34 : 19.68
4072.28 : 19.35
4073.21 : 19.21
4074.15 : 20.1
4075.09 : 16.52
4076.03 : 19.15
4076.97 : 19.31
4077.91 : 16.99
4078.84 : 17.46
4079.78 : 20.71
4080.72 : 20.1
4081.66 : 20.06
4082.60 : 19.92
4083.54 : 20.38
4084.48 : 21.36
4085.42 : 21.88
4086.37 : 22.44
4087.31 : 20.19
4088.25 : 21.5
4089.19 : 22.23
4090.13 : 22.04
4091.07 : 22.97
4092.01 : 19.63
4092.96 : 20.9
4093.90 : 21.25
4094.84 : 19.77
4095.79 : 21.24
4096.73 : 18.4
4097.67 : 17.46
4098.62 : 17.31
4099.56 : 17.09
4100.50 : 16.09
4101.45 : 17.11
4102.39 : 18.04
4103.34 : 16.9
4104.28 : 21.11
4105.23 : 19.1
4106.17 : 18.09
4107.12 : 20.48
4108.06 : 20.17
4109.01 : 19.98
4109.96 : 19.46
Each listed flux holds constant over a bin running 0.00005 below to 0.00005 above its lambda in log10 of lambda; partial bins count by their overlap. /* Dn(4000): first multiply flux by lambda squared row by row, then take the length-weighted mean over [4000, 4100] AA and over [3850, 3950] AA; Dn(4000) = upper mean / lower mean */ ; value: 1.98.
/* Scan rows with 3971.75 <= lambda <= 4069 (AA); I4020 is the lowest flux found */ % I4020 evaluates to 8.292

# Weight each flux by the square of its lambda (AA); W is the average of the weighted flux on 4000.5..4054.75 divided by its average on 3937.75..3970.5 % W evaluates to 1.85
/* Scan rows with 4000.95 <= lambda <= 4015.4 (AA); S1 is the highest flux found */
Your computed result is 21.18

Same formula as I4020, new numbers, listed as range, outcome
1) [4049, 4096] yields 15.07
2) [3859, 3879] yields 8.065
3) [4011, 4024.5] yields 18.28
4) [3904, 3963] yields 3.876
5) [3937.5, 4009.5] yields 4.171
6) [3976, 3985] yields 14.29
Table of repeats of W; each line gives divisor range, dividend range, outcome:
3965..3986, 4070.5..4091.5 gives 1.82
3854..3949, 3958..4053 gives 1.72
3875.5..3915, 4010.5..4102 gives 1.78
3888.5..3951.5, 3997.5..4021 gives 1.83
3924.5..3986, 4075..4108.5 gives 1.92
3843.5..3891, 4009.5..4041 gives 2.23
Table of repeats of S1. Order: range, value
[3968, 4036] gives 23.68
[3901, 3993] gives 20.24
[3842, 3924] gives 15.87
